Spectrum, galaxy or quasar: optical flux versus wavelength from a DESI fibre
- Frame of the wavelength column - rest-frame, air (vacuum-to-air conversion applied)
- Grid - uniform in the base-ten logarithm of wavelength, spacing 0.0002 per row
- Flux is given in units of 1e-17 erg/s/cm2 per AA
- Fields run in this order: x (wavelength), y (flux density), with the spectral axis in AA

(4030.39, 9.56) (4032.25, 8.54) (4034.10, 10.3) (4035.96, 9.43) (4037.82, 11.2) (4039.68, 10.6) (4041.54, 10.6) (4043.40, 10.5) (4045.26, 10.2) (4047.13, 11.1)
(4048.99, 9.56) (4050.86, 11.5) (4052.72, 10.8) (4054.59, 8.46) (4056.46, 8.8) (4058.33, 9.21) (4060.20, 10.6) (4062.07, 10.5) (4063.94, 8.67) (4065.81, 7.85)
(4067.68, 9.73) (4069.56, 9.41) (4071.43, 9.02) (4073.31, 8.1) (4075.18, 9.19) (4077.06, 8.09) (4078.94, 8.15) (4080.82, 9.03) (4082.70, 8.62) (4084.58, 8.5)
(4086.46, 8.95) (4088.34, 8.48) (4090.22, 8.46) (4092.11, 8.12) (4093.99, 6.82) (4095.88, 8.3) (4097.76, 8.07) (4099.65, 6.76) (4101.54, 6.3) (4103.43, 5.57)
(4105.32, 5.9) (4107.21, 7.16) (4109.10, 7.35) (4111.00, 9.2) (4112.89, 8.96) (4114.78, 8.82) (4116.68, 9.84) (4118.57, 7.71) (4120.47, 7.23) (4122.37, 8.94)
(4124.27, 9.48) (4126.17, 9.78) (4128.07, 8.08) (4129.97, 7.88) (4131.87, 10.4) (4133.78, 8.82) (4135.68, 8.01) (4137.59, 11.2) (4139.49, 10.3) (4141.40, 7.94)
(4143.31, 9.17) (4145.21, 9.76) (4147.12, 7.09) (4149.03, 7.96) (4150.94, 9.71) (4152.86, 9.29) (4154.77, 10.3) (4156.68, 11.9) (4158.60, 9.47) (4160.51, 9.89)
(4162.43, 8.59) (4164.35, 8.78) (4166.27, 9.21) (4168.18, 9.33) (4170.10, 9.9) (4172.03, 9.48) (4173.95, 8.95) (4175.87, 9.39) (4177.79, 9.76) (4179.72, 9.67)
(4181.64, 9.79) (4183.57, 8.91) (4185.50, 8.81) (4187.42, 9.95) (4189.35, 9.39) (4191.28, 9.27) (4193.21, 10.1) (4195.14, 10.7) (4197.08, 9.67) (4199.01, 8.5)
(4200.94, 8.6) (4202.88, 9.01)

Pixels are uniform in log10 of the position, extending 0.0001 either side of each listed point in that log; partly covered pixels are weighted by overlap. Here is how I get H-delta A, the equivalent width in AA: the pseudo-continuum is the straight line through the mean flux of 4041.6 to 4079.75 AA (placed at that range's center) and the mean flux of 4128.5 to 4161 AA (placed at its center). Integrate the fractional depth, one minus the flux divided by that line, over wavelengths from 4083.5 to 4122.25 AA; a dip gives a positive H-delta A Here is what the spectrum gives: 6.4 AA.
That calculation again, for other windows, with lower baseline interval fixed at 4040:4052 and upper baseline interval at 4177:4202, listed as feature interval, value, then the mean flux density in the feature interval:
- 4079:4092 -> 2.1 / 8.6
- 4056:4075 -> 2.3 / 9.2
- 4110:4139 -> 2.9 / 8.98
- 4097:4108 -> 3.8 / 6.59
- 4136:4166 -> 1.2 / 9.39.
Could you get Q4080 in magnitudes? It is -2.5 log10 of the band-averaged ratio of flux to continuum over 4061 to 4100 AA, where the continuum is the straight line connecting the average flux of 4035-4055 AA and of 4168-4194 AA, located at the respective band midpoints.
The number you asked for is 0.19 mag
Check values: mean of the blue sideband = 10.4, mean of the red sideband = 9.48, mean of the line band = 8.55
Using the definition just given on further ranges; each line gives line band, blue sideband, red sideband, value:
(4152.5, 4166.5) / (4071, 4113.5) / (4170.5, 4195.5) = -0.070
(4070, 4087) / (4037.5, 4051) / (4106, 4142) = 0.137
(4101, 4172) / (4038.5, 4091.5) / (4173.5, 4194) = 0.073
